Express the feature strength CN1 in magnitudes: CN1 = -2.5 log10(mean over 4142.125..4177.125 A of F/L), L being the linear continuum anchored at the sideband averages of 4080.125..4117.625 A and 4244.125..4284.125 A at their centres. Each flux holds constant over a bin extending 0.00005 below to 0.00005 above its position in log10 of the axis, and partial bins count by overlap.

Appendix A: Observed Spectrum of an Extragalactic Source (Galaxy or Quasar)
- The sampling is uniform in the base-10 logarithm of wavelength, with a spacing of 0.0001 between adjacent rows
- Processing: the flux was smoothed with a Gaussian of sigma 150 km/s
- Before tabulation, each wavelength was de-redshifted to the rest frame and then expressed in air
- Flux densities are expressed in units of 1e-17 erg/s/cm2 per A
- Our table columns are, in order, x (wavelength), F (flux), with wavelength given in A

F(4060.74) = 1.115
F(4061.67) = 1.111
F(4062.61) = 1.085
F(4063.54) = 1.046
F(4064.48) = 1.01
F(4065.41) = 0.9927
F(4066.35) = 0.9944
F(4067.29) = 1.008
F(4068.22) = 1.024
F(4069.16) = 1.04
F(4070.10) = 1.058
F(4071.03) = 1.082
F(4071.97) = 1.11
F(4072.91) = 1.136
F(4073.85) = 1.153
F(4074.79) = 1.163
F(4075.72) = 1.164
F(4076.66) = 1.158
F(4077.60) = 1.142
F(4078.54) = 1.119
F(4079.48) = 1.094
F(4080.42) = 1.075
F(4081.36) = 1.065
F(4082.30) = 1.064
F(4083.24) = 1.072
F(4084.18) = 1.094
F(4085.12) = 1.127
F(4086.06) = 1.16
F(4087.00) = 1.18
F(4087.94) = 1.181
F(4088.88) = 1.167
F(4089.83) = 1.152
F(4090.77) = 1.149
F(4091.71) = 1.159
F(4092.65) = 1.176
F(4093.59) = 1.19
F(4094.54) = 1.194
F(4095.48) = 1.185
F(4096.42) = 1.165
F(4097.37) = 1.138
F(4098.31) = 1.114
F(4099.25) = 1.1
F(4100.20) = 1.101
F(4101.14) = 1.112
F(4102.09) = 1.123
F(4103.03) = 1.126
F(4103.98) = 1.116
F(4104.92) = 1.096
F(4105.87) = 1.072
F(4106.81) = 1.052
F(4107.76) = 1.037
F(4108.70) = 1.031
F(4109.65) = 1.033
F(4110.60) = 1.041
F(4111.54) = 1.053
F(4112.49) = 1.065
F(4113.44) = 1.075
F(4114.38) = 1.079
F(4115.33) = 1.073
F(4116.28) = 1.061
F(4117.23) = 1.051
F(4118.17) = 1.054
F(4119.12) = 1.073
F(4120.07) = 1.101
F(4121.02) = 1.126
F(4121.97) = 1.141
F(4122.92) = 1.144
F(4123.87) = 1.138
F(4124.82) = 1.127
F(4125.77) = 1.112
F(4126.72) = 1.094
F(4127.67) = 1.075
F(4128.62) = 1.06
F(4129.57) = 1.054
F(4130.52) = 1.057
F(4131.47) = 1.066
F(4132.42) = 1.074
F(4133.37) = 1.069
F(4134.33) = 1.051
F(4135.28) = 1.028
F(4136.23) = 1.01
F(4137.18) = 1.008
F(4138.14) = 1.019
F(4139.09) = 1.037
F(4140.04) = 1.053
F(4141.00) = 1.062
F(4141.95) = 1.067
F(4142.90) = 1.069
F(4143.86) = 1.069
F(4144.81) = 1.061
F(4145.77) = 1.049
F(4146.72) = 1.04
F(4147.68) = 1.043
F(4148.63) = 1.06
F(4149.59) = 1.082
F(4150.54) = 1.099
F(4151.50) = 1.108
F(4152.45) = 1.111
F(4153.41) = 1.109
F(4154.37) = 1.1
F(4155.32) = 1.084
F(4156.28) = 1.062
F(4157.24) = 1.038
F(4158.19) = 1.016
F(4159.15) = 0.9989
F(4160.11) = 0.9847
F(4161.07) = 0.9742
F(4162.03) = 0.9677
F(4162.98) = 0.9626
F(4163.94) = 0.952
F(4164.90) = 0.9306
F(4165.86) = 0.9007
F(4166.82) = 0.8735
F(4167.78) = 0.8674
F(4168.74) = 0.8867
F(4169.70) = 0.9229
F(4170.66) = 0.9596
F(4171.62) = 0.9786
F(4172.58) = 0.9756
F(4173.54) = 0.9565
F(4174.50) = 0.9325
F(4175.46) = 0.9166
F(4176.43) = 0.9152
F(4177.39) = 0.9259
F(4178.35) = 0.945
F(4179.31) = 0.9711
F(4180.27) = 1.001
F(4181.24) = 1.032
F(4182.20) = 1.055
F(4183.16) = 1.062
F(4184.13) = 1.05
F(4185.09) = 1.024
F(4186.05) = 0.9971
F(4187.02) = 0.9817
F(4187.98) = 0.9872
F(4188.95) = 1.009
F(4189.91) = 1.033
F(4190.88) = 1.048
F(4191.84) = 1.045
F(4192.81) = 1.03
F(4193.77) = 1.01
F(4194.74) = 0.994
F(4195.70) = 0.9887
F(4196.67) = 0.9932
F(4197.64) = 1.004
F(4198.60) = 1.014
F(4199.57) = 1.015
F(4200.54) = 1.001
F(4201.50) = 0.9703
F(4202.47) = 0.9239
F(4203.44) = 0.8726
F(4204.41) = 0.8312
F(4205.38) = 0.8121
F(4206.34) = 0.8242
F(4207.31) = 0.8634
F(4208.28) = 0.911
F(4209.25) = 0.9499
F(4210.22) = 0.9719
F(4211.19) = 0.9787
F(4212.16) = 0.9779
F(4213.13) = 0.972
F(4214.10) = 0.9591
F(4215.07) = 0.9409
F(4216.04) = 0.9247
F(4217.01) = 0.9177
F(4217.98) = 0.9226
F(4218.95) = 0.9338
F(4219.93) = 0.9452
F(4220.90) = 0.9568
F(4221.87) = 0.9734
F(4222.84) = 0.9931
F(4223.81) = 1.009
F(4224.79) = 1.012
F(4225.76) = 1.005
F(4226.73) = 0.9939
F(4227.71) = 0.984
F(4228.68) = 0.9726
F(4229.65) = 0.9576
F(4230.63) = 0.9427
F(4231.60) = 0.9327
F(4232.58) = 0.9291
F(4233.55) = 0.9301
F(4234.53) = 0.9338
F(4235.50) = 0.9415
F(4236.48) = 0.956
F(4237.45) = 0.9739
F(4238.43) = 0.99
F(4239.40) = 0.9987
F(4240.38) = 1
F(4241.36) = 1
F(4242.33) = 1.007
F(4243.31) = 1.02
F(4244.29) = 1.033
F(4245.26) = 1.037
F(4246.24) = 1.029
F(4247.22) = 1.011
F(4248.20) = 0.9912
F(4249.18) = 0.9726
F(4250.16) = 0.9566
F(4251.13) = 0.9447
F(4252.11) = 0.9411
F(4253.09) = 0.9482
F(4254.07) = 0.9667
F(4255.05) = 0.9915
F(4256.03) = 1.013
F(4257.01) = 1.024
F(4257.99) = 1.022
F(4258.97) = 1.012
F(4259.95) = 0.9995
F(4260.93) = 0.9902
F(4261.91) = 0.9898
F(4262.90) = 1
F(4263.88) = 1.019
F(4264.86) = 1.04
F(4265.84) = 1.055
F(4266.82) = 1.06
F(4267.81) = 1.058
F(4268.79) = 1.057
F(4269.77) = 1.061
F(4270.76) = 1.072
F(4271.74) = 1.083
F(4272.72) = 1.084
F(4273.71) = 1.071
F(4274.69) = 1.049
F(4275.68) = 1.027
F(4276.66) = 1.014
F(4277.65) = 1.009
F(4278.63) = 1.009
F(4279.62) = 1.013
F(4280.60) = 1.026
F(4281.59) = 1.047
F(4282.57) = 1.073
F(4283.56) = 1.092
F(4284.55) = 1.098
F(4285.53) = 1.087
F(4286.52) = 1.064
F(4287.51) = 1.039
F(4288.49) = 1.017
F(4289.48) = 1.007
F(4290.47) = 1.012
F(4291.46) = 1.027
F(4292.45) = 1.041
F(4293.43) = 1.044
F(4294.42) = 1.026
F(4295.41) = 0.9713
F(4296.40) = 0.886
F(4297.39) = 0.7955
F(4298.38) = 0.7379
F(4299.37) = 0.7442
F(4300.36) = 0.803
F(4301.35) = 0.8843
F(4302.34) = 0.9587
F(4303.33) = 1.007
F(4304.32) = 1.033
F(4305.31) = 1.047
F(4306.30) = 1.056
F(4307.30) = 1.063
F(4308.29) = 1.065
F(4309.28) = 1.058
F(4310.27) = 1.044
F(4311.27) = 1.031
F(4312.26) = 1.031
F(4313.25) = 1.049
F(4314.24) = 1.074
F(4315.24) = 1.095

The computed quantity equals 0.08 mag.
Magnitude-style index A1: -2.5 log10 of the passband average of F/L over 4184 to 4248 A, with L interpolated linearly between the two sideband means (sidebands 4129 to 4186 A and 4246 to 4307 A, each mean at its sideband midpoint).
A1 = 0.04 mag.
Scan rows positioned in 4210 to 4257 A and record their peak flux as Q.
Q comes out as 1.037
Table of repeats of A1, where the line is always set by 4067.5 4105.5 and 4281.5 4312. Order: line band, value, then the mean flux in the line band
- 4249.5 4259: 0.04 mag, 0.981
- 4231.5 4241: 0.08 mag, 0.96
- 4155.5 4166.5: 0.10 mag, 0.982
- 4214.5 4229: 0.08 mag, 0.966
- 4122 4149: 0.03 mag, 1.07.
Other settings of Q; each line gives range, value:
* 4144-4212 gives 1.111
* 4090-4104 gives 1.194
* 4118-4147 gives 1.144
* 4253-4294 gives 1.098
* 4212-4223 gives 0.9931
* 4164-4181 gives 1.001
